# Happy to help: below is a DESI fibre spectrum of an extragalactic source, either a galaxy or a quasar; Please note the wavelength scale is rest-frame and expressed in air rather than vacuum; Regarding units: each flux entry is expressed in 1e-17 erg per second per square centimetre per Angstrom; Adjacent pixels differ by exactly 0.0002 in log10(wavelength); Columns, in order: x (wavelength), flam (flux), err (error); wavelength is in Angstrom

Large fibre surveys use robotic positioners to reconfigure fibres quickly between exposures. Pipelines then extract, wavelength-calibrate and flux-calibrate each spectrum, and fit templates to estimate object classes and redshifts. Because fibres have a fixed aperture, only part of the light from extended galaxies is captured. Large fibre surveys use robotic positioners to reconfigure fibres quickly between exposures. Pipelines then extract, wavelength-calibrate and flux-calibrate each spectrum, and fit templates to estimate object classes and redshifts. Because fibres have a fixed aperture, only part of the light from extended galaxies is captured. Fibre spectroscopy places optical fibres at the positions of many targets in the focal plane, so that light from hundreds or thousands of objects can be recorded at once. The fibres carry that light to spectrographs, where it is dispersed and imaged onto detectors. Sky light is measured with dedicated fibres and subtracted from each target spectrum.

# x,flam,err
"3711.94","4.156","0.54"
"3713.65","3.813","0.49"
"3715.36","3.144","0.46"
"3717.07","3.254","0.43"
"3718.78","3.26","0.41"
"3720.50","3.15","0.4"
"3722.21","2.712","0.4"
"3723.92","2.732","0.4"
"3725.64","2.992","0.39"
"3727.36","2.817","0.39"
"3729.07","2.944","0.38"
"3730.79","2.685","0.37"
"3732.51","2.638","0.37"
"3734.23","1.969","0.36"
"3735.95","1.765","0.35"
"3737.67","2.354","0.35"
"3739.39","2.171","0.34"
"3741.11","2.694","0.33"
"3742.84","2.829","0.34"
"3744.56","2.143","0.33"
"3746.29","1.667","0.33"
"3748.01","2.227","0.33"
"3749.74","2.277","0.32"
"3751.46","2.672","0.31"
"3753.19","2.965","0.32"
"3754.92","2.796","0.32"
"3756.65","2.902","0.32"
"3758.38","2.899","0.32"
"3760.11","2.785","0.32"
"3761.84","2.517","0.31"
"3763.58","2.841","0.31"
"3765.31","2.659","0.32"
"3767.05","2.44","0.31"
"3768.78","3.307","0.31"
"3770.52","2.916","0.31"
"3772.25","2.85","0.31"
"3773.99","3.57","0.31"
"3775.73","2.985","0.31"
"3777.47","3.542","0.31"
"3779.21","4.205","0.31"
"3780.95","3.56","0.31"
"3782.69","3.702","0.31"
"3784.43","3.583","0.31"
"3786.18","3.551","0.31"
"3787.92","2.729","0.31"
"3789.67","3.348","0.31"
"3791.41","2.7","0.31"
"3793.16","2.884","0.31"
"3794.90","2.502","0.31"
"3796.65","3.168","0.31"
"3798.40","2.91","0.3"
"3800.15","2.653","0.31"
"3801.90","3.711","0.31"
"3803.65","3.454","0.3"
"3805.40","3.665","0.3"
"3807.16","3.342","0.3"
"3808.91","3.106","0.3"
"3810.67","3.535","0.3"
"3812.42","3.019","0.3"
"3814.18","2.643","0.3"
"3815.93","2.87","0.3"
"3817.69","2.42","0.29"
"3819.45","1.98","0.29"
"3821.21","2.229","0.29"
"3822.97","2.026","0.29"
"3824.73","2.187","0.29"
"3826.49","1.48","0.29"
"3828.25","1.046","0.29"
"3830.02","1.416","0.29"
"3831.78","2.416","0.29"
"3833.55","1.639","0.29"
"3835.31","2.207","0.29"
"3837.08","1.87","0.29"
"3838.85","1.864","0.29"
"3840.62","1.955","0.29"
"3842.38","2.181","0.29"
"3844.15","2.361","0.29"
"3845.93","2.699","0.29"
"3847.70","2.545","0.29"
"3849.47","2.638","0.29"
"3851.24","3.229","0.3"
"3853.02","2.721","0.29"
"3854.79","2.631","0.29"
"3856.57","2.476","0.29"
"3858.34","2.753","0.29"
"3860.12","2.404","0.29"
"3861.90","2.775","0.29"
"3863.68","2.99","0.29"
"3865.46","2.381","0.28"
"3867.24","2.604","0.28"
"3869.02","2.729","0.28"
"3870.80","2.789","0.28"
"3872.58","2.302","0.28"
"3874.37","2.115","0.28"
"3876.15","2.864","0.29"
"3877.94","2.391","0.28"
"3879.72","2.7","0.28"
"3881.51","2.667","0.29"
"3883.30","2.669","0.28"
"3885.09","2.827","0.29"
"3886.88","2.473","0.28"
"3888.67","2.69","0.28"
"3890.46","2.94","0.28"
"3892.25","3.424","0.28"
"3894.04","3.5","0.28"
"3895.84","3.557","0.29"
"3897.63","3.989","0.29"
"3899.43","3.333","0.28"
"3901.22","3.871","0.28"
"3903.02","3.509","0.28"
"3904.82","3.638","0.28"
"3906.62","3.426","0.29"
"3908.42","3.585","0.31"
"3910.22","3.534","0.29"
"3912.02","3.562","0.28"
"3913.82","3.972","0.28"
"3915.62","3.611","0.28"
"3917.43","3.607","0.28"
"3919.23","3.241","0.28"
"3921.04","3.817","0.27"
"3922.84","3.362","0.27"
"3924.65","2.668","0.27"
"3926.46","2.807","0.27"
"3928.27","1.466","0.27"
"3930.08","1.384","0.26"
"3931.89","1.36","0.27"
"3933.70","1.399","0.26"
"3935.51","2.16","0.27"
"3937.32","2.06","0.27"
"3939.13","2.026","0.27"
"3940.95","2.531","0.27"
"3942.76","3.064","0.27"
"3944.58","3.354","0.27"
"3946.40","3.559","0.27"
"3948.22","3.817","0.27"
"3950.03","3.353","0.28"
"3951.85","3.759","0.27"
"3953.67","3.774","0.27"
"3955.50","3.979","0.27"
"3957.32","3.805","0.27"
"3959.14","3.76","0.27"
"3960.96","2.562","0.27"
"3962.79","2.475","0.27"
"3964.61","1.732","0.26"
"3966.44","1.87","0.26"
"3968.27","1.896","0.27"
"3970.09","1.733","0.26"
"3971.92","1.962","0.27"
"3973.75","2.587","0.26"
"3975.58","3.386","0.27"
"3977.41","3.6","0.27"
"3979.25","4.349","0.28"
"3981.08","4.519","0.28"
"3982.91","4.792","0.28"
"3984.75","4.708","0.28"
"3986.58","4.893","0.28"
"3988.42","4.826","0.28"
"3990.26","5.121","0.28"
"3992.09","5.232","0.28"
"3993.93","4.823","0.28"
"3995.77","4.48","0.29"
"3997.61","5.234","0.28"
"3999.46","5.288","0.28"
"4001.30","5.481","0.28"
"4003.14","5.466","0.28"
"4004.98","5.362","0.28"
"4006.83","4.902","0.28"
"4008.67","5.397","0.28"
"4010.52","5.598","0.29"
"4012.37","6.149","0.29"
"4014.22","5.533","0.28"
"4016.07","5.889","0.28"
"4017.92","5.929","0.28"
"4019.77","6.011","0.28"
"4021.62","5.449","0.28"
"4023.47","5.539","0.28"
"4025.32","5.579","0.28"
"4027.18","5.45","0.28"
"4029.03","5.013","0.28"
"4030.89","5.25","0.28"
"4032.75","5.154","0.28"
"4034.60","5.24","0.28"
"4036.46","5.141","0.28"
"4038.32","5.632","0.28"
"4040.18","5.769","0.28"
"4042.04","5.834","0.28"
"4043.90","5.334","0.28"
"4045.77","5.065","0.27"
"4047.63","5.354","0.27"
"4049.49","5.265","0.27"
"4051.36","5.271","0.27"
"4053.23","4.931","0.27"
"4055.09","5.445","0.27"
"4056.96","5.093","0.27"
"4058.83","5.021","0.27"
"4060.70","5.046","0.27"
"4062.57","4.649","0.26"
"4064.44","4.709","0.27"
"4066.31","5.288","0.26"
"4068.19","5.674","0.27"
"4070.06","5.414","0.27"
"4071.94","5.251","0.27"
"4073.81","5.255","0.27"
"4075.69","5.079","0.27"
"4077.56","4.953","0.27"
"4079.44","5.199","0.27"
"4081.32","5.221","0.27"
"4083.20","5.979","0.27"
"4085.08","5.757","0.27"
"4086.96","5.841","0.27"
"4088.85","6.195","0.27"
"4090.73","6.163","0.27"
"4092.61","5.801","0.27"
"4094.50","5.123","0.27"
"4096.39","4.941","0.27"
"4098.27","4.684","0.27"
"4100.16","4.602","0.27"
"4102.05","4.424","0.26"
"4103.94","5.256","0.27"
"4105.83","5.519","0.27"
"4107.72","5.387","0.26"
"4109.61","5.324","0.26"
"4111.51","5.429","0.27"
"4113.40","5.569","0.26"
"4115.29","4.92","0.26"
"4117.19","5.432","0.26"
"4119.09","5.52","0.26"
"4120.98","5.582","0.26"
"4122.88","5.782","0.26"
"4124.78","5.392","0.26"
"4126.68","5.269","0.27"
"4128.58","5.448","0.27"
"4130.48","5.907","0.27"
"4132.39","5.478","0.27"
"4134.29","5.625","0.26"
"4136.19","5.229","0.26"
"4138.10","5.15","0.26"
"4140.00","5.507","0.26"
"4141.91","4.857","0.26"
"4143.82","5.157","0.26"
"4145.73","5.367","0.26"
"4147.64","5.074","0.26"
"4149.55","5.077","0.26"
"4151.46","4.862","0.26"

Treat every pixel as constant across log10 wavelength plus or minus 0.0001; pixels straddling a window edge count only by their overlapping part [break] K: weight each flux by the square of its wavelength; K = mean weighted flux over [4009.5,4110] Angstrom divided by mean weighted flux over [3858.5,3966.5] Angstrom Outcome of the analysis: 2.0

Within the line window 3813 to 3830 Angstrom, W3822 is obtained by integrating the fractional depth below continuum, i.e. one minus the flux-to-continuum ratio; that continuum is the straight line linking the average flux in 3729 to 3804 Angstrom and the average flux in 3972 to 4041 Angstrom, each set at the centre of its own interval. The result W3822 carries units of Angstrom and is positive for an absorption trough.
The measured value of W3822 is 6.4 Angstrom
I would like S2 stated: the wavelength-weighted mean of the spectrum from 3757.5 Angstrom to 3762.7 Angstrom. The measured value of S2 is 2.74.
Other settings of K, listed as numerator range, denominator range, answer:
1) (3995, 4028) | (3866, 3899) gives 2.06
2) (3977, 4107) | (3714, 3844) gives 2.22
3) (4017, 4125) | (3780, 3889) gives 2.28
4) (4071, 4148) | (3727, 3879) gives 2.35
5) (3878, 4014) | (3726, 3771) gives 1.52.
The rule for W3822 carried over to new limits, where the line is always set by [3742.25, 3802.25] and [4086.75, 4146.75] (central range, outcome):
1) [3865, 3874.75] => 3.00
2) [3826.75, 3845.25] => 8.18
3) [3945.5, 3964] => 3.35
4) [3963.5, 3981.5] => 6.80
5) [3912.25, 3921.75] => 0.76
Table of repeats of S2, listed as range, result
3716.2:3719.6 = 3.26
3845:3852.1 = 2.77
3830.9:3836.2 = 2.09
